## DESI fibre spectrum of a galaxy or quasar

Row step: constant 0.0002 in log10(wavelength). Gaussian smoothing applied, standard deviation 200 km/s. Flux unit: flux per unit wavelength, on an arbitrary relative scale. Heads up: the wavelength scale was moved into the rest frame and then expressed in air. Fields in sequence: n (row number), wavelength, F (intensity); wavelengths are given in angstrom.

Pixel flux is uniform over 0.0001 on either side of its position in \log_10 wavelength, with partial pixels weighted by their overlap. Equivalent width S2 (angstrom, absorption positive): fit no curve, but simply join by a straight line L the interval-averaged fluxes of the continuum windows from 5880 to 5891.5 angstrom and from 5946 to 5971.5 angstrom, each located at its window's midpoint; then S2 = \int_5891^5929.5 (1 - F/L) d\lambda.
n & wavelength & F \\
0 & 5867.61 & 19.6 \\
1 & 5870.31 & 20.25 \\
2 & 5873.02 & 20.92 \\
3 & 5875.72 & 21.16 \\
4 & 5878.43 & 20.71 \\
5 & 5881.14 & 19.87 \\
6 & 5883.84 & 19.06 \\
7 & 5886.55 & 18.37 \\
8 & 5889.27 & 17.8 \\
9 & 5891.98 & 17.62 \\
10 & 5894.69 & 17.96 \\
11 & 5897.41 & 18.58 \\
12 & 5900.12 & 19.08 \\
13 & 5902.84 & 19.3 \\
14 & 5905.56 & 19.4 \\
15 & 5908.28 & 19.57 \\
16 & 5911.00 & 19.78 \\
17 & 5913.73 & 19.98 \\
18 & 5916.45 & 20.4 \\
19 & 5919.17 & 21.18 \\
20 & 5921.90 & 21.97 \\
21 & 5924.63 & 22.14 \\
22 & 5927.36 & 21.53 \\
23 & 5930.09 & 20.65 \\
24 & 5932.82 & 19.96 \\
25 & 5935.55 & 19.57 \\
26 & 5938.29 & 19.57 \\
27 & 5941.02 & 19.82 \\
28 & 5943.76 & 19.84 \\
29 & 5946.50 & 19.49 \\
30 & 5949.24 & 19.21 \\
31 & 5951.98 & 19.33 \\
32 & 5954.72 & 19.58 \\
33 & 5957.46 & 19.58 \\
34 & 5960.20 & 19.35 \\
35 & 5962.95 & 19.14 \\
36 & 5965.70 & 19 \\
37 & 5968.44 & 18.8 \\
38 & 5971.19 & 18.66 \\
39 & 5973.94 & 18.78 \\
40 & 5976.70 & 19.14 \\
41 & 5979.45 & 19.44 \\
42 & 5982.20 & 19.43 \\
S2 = -2.18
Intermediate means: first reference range 18.7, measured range 19.9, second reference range 19.2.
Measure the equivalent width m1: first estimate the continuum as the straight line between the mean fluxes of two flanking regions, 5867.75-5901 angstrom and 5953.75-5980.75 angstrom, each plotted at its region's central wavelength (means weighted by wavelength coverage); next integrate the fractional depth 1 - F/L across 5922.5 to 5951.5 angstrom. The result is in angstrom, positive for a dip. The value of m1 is -1.5 angstrom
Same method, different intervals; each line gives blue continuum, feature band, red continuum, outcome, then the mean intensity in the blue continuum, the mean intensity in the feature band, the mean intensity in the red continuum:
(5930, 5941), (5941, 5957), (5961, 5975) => -0.1 angstrom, 19.8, 19.5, 18.9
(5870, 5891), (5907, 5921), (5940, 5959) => -0.4 angstrom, 19.7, 20.2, 19.5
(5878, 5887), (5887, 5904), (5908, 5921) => 1.2 angstrom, 19.5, 18.4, 20.3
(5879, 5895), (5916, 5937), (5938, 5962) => -1.9 angstrom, 18.6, 20.9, 19.5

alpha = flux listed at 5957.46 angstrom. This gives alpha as 19.58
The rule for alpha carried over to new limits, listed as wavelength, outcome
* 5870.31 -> 20.25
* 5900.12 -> 19.08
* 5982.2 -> 19.43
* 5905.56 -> 19.4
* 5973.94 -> 18.78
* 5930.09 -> 20.65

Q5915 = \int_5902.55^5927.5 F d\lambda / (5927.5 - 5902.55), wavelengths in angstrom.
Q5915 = 20.5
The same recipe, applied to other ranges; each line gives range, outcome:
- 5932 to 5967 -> 19.5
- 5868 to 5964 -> 19.8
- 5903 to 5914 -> 19.6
